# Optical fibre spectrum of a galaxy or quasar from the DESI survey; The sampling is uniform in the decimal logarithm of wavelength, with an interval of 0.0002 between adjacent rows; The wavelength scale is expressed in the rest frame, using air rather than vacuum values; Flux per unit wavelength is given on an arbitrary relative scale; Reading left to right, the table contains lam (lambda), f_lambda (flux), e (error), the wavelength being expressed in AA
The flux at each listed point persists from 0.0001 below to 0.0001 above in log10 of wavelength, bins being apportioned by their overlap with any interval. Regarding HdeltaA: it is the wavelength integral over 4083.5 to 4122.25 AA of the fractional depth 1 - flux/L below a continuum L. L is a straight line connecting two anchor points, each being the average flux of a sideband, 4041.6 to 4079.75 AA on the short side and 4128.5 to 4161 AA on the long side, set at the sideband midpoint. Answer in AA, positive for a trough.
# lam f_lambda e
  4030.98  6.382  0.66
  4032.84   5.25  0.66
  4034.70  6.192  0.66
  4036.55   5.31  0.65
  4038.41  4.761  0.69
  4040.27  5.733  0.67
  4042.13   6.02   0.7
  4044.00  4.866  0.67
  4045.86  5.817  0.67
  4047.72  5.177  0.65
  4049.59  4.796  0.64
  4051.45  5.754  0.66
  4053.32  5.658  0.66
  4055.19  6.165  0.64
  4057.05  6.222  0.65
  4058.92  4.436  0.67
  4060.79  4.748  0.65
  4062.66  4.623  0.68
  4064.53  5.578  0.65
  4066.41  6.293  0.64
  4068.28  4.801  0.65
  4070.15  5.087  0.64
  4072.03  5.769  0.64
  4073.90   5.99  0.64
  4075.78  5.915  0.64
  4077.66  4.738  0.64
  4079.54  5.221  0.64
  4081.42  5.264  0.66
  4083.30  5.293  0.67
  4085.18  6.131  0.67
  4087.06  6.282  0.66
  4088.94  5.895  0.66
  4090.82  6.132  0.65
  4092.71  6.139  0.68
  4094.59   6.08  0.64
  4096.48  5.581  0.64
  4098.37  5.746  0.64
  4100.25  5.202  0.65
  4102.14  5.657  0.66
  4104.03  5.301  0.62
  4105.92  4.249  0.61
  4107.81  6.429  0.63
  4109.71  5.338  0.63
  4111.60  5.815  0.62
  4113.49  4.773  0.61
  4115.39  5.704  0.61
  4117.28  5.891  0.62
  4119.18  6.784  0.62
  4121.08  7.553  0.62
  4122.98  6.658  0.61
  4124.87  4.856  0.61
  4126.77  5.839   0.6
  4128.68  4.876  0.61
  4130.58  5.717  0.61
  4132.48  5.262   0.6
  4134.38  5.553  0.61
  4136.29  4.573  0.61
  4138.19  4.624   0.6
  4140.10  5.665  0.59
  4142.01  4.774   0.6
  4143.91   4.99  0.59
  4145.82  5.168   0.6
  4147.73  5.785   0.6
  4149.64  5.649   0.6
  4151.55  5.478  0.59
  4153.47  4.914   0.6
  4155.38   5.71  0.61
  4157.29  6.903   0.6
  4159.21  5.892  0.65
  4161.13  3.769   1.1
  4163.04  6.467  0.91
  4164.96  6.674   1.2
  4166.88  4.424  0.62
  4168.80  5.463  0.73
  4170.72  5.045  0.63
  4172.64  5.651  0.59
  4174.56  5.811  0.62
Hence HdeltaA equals -3.21 AA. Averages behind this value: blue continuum 5.41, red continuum 5.36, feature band 5.83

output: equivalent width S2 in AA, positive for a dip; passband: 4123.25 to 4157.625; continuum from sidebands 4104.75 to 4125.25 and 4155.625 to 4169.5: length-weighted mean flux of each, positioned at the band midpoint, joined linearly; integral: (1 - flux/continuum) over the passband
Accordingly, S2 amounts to 2.4 AA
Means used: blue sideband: 5.85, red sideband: 5.66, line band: 5.35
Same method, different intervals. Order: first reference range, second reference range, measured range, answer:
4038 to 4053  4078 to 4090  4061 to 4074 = 0.38 AA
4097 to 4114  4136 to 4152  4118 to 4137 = -1.74 AA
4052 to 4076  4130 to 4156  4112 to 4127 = -1.92 AA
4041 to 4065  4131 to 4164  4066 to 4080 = -0.22 AA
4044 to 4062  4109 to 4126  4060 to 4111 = 1.09 AA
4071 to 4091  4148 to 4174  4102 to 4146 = 0.82 AA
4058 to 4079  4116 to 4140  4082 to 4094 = -1.23 AA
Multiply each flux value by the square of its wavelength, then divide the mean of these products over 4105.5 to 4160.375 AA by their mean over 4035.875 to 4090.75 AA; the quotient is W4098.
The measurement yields 1.05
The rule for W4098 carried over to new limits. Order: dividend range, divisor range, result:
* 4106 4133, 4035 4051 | 1.12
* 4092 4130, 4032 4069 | 1.09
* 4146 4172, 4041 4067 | 1.07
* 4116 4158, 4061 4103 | 1.03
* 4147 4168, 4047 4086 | 1.08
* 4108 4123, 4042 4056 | 1.14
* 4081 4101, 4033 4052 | 1.10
